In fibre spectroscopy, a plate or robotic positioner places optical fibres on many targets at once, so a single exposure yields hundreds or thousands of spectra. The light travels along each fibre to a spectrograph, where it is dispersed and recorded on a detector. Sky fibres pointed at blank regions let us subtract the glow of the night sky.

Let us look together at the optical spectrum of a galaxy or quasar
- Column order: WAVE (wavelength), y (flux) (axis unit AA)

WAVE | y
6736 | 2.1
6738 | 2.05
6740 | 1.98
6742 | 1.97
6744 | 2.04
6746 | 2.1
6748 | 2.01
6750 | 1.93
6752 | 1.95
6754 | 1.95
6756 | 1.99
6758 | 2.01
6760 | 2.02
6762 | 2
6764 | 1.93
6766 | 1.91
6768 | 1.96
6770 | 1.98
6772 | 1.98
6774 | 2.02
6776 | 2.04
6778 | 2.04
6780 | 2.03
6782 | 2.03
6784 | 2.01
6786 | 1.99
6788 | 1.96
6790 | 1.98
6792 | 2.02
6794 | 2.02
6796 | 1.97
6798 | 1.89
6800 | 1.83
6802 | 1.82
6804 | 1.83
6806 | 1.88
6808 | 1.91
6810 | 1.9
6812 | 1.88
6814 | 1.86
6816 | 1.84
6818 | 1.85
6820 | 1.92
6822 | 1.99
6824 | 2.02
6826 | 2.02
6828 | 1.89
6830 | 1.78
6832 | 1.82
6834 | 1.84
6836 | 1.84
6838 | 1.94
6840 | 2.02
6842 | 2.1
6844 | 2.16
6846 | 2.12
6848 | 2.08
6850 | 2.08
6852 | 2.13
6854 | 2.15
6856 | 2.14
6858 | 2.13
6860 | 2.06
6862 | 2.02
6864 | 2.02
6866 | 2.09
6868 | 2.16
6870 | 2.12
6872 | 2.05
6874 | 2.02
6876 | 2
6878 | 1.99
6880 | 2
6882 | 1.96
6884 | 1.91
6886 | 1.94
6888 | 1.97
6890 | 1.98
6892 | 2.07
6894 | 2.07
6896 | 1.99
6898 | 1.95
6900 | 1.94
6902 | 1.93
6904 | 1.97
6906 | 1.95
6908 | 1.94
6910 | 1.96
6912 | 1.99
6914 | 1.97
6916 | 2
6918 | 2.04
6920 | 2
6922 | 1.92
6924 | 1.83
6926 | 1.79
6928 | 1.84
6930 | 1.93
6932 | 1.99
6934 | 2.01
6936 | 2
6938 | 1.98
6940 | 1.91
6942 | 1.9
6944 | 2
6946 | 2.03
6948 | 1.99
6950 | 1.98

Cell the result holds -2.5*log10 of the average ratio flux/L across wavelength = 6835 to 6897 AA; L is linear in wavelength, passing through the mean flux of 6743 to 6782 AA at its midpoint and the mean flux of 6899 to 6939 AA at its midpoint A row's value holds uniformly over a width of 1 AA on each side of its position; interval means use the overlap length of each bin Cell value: -0.042 mag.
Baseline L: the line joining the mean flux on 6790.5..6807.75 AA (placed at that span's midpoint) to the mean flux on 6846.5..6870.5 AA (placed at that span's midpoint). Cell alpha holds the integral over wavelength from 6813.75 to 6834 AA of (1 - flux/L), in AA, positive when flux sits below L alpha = 0.9 AA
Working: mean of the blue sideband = 1.91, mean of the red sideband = 2.1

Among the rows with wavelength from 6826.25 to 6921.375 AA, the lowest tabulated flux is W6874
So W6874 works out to 1.78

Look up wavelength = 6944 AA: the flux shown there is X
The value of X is 2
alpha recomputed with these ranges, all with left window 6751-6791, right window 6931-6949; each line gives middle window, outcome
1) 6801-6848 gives 1.4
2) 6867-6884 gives -0.4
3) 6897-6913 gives 0.2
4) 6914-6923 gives 0.0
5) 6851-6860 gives -0.7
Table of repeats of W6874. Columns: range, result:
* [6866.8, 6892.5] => 1.91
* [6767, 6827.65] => 1.82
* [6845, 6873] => 2.02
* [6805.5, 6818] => 1.84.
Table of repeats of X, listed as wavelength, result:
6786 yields 1.99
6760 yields 2.02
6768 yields 1.96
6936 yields 2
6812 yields 1.88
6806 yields 1.88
